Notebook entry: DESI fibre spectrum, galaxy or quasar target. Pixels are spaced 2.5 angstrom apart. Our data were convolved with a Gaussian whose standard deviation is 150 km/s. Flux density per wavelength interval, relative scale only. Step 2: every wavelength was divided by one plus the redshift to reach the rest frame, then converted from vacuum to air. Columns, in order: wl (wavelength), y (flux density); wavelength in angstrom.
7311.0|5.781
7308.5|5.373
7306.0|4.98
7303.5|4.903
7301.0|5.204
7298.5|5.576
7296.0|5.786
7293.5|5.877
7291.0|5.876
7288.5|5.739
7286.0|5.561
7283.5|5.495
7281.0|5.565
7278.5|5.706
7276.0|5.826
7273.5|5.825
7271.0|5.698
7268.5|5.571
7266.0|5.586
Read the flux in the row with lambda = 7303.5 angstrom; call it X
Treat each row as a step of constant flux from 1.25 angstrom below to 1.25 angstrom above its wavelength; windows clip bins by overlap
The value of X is 4.903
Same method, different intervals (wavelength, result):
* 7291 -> 5.876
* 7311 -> 5.781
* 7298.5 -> 5.576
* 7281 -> 5.565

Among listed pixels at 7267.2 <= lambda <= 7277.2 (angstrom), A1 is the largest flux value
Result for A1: 5.826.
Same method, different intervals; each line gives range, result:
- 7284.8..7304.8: 5.877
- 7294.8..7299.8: 5.786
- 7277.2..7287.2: 5.706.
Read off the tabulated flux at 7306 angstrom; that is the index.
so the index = 4.98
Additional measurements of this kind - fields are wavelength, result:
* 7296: 5.786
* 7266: 5.586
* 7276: 5.826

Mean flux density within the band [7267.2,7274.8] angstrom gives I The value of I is 5.7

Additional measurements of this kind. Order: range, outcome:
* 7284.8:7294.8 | 5.76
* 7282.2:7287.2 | 5.53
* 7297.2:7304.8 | 5.23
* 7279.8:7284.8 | 5.53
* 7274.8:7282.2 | 5.7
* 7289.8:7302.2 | 5.66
